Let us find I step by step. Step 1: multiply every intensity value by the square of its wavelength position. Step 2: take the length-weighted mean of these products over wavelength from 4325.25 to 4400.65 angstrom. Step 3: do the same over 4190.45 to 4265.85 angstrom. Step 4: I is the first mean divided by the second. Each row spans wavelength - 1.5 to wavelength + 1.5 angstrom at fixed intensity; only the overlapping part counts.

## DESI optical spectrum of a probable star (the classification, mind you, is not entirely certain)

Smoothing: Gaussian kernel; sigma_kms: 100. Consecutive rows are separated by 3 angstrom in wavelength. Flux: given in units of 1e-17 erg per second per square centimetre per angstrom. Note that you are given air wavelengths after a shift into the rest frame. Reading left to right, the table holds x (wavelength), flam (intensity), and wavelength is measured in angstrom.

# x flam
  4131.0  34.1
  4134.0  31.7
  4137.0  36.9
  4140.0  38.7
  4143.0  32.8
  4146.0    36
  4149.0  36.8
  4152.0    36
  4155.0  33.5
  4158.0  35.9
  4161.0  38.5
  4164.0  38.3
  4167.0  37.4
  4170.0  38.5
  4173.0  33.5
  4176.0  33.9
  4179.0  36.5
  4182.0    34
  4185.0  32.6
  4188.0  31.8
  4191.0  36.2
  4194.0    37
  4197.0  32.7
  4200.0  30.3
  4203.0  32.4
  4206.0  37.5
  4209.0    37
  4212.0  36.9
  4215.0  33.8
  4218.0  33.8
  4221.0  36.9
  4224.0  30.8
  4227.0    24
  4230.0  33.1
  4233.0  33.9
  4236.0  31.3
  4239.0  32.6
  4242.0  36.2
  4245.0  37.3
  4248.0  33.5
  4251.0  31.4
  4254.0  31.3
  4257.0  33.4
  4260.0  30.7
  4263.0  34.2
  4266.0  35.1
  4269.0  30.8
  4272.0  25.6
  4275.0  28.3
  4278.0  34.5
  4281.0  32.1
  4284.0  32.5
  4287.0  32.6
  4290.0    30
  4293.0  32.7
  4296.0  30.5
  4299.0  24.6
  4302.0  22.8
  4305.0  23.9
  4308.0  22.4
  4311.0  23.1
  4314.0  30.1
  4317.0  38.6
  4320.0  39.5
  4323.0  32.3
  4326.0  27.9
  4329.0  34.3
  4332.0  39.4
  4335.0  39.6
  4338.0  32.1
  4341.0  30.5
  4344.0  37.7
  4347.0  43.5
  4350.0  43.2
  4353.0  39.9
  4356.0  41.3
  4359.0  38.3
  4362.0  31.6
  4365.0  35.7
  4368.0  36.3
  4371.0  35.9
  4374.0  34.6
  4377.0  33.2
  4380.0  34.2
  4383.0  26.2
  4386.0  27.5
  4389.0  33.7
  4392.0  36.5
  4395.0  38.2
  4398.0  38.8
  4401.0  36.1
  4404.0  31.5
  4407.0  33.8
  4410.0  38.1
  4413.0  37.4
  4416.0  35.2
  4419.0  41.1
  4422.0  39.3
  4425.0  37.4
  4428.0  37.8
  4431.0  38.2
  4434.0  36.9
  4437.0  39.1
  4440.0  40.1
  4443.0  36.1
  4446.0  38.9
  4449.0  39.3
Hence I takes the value 1.13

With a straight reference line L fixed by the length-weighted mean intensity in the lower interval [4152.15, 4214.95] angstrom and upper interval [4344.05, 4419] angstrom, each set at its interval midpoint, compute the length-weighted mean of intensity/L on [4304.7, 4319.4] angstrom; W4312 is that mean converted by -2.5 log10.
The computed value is 0.240 mag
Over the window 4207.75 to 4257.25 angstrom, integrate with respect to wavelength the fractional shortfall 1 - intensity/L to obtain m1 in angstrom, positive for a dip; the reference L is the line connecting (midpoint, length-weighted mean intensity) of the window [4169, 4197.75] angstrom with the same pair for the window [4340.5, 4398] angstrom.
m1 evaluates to 2.3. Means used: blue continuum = 34.7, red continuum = 35.9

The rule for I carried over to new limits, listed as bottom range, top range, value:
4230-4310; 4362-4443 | 1.23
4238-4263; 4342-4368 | 1.21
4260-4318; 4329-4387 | 1.25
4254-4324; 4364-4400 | 1.17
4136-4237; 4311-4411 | 1.10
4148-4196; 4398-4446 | 1.18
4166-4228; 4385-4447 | 1.19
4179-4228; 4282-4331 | 0.93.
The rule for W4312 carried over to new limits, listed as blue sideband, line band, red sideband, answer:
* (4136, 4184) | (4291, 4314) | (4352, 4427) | 0.34 mag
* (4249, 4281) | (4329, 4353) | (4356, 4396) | -0.14 mag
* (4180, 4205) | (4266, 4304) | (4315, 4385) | 0.17 mag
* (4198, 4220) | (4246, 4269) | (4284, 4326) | -0.03 mag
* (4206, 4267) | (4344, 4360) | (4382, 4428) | -0.17 mag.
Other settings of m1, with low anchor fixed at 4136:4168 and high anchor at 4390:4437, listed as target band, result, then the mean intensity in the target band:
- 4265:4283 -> 2.8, 31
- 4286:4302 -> 3.3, 29.3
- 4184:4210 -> 1.7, 34.1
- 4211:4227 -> 1.4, 33.4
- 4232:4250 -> 1.3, 34.1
